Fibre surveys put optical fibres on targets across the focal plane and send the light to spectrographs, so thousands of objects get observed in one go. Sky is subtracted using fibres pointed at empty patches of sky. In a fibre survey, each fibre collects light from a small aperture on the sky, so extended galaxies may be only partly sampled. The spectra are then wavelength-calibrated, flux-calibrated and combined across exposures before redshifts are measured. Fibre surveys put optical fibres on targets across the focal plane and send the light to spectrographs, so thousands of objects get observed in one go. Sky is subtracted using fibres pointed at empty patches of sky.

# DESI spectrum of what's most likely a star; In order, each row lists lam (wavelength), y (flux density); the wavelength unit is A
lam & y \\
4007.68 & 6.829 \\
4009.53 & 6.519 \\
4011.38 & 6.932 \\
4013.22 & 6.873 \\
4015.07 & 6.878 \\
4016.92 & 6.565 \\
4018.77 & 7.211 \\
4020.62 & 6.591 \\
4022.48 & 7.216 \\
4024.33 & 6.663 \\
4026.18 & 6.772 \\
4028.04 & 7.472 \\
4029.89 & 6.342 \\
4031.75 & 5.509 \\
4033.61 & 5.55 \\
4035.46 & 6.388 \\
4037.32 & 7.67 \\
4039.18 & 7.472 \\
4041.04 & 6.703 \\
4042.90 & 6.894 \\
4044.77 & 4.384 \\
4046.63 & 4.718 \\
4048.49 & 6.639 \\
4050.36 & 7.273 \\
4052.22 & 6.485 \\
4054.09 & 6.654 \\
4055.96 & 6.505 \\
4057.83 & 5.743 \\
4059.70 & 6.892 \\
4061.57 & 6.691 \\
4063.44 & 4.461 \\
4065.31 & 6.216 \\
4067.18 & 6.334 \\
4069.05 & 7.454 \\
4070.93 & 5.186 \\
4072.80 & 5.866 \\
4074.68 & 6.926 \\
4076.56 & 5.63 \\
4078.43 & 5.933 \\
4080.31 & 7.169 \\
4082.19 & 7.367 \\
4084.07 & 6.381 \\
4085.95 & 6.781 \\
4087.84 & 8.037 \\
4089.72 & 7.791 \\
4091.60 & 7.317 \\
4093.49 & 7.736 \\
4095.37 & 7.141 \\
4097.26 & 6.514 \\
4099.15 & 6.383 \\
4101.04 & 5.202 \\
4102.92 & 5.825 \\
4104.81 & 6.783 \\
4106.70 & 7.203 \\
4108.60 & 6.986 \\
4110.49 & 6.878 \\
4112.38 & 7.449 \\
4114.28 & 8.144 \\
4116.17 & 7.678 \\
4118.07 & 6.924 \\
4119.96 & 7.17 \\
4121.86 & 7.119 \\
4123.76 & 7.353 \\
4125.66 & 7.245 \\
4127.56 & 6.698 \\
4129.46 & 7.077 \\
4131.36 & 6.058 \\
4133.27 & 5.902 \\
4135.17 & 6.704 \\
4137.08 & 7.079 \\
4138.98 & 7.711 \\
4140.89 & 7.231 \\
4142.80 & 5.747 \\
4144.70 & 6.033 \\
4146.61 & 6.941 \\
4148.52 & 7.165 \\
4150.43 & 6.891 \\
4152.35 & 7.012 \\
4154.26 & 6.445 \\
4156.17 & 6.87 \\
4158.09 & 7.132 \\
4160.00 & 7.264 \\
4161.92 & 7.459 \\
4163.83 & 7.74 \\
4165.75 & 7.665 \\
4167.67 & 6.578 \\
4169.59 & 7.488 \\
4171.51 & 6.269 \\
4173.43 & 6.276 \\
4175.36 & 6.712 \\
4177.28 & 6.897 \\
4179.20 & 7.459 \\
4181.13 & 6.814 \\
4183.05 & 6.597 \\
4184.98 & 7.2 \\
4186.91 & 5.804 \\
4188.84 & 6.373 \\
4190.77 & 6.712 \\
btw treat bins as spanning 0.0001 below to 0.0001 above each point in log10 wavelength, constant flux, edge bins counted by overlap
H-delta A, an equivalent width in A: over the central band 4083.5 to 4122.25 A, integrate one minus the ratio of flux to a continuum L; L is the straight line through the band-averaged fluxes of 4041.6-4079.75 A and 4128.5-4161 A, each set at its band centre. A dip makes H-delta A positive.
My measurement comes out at -3.32 A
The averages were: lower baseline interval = 6.16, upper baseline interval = 6.78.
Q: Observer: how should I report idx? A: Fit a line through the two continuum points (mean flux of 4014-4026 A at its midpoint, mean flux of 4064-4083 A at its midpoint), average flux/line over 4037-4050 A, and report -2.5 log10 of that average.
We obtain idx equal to 0.05 mag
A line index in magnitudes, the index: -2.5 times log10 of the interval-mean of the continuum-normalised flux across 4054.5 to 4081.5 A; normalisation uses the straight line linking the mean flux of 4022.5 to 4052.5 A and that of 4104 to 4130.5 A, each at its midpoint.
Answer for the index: 0.08 mag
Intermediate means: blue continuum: 6.46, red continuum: 7.19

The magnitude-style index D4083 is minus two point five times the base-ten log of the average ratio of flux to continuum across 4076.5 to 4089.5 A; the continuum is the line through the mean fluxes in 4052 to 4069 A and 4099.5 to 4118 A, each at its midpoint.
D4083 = -0.05 mag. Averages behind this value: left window 6.27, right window 6.89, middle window 6.89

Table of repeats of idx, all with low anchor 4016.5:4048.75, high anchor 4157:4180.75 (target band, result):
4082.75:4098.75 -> -0.07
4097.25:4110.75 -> 0.06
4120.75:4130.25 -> -0.03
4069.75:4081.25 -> 0.09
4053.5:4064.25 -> 0.07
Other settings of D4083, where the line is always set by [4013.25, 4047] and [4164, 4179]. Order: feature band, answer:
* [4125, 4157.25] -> 0.014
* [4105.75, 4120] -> -0.085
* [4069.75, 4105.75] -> 0.009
